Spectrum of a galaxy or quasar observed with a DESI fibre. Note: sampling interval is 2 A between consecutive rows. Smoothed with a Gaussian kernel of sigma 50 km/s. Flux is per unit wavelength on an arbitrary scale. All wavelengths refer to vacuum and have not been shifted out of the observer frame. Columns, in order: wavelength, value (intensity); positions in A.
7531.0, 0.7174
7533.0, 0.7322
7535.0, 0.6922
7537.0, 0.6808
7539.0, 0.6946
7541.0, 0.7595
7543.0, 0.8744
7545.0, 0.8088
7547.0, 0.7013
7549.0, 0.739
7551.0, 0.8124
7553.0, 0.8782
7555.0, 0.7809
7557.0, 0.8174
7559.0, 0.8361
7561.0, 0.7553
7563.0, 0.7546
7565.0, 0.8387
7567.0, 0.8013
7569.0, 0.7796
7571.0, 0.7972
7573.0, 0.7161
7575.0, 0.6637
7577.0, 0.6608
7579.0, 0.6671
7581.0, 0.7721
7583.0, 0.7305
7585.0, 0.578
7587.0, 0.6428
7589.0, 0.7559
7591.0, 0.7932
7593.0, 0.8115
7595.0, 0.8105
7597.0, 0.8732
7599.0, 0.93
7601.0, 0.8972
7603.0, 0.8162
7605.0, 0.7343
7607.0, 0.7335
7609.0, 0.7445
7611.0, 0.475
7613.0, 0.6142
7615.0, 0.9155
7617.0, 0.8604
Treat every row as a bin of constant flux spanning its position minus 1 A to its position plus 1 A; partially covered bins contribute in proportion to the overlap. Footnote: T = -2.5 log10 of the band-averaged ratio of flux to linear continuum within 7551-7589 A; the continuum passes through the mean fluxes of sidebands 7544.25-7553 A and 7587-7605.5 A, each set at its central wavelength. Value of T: 0.06 mag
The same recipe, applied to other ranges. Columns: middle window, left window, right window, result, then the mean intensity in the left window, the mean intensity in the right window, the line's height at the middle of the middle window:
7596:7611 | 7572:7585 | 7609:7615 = -0.21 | 0.692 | 0.64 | 0.653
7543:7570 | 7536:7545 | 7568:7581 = -0.08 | 0.759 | 0.719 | 0.74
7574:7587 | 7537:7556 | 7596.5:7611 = 0.16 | 0.778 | 0.793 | 0.787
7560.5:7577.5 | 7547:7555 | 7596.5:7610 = 0.06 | 0.793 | 0.816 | 0.801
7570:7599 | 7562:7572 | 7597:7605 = 0.12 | 0.794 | 0.862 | 0.829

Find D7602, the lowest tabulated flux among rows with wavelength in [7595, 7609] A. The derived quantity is 0.7335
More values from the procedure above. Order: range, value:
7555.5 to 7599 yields 0.578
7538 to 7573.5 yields 0.6946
